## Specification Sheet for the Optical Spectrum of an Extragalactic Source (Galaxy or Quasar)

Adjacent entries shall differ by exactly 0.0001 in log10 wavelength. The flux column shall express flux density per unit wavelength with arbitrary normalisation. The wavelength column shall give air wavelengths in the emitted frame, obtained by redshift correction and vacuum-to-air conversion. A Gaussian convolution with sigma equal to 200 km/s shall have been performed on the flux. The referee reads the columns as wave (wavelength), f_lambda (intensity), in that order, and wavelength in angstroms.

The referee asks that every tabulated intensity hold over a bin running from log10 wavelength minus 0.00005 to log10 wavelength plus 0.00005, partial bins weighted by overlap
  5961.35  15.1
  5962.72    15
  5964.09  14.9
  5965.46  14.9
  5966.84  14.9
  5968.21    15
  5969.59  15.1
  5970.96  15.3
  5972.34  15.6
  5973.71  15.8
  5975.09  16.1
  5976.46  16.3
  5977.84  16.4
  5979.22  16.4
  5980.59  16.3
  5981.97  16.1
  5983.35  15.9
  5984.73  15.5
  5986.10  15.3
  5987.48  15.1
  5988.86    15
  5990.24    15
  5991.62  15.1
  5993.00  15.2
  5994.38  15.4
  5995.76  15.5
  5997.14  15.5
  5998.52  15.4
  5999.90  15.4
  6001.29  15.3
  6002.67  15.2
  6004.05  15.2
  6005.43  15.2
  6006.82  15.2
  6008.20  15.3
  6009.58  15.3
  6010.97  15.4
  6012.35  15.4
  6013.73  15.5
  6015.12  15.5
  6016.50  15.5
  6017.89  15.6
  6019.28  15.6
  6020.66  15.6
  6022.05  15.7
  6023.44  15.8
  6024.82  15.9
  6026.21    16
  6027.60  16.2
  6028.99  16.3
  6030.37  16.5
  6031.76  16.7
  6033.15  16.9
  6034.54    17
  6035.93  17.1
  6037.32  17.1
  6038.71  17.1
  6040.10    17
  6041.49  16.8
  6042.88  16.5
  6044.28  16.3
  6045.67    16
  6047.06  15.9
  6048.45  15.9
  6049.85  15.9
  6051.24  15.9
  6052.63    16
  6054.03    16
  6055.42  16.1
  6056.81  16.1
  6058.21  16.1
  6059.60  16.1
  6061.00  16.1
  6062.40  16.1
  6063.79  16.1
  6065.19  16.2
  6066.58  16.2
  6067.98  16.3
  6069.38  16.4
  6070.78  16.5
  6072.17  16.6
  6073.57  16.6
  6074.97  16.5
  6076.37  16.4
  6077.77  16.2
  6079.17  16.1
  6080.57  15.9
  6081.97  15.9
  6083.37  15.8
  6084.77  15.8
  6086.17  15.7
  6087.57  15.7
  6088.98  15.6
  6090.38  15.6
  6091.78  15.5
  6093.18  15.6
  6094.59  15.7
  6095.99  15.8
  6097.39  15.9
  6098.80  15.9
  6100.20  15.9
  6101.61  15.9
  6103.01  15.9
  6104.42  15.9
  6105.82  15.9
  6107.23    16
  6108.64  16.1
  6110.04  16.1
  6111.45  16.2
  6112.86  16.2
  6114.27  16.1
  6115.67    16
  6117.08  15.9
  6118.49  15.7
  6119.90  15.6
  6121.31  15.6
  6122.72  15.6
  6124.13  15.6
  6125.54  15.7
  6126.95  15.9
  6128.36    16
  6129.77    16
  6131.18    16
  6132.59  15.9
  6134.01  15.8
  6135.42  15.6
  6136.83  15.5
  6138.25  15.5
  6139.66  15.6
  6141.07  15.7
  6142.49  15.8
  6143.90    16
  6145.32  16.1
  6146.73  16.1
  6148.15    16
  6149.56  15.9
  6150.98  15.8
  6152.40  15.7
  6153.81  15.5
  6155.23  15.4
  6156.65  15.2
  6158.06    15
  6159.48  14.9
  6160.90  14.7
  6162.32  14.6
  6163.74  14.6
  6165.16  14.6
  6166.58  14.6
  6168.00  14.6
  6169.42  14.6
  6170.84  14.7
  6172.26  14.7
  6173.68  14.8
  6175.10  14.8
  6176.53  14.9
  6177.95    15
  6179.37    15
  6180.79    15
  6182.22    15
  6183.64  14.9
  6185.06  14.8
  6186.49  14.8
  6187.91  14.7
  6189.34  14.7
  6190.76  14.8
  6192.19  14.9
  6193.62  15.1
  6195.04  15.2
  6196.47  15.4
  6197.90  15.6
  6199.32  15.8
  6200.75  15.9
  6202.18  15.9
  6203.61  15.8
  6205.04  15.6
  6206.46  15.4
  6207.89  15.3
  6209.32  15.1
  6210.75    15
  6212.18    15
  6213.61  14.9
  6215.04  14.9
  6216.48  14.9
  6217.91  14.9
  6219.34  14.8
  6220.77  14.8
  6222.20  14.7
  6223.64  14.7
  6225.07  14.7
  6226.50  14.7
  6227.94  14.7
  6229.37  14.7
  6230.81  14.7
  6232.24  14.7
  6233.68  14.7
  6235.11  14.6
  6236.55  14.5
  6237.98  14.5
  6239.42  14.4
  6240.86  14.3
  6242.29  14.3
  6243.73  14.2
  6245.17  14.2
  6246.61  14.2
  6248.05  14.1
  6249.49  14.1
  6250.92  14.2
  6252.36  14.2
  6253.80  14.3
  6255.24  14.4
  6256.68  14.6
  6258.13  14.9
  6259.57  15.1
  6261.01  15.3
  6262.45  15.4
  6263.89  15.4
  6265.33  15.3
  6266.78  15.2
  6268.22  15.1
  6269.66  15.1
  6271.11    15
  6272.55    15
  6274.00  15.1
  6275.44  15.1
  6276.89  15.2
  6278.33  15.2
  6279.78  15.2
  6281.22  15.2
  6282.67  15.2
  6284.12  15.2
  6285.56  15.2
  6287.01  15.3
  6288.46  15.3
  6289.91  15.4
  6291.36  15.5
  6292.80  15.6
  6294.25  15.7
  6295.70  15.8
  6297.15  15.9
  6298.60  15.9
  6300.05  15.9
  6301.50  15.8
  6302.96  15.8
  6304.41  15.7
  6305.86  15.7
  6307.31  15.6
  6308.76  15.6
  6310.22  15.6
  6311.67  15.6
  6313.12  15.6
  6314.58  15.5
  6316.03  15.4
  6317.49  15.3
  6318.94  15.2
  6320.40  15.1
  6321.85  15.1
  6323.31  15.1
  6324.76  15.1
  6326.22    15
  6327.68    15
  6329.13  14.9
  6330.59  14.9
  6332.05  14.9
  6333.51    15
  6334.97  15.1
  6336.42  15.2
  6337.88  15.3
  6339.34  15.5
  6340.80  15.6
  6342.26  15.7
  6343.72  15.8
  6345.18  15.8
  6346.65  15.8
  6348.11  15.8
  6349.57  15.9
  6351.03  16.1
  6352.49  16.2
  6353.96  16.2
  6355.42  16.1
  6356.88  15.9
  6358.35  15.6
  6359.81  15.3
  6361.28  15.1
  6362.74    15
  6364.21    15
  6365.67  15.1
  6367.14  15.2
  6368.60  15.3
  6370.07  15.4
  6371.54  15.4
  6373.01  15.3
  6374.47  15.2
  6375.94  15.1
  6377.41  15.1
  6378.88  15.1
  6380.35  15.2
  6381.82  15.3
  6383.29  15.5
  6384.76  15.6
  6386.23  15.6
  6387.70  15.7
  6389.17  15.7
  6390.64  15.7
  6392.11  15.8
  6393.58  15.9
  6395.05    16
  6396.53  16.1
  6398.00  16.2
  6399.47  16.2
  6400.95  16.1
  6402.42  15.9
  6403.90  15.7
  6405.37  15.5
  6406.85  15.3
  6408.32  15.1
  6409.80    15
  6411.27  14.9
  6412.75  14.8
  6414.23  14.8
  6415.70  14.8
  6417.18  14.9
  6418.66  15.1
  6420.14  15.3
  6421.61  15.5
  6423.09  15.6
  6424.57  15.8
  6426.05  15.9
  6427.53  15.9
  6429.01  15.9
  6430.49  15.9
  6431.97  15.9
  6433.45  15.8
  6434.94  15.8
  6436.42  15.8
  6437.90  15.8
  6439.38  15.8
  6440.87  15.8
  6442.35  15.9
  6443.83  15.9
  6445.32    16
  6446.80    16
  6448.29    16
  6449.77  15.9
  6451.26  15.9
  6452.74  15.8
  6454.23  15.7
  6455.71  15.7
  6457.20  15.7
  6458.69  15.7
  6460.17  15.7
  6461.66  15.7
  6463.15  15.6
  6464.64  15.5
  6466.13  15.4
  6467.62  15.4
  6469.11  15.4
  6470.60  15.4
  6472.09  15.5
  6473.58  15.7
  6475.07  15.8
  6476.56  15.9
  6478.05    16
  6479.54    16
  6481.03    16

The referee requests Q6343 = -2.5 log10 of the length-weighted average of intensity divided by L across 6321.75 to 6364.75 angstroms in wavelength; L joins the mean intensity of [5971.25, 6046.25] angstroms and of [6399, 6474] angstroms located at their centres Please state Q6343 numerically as 0.02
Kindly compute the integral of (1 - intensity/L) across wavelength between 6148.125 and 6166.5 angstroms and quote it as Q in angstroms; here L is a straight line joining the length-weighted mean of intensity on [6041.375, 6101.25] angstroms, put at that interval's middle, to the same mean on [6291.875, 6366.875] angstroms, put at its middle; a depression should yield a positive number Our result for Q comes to 0.8 angstroms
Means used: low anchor 16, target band 15.2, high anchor 15.5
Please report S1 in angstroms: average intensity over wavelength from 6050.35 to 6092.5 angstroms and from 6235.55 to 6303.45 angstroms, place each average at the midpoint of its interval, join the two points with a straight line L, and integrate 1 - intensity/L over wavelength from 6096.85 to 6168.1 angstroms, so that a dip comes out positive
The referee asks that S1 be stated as 0.4 angstroms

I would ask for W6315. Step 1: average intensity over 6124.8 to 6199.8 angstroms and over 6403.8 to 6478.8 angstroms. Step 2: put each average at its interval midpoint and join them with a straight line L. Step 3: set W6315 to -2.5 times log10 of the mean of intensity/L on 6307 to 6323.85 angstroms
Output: 0.005 mag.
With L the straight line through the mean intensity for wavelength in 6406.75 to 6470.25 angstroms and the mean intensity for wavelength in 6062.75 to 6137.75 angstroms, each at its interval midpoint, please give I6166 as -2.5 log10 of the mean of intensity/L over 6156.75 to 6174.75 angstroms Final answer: 0.08 mag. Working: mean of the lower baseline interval 15.9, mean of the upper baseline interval 15.6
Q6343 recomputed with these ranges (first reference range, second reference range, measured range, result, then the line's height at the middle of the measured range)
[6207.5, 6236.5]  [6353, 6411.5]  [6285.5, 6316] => -0.03 mag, 15.2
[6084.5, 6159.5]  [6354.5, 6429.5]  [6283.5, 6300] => 0.00 mag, 15.6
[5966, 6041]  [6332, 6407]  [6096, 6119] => -0.02 mag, 15.7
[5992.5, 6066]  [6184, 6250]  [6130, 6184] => 0.00 mag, 15.2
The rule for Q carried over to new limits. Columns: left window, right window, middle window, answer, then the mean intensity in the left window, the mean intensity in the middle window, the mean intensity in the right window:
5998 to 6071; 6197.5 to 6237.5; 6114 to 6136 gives -0.40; 16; 15.8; 15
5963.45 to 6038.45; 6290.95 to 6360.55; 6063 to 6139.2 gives -1.45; 15.7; 15.9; 15.5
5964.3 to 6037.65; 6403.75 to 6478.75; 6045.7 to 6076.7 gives -1.01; 15.7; 16.2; 15.6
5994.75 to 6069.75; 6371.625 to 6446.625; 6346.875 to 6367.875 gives 0.02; 16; 15.6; 15.6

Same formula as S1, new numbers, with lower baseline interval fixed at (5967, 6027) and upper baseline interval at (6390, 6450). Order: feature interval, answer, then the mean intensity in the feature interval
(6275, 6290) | 0.38 angstroms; 15.2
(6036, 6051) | -0.89 angstroms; 16.5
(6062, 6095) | -1.04 angstroms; 16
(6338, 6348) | -0.03 angstroms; 15.7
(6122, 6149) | -0.42 angstroms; 15.8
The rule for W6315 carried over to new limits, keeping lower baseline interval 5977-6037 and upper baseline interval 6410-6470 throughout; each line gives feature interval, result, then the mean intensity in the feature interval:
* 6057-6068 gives -0.03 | 16.1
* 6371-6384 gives 0.03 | 15.2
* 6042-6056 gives -0.02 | 16.1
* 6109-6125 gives -0.01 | 15.9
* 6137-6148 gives -0.01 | 15.8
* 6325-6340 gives 0.04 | 15.1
